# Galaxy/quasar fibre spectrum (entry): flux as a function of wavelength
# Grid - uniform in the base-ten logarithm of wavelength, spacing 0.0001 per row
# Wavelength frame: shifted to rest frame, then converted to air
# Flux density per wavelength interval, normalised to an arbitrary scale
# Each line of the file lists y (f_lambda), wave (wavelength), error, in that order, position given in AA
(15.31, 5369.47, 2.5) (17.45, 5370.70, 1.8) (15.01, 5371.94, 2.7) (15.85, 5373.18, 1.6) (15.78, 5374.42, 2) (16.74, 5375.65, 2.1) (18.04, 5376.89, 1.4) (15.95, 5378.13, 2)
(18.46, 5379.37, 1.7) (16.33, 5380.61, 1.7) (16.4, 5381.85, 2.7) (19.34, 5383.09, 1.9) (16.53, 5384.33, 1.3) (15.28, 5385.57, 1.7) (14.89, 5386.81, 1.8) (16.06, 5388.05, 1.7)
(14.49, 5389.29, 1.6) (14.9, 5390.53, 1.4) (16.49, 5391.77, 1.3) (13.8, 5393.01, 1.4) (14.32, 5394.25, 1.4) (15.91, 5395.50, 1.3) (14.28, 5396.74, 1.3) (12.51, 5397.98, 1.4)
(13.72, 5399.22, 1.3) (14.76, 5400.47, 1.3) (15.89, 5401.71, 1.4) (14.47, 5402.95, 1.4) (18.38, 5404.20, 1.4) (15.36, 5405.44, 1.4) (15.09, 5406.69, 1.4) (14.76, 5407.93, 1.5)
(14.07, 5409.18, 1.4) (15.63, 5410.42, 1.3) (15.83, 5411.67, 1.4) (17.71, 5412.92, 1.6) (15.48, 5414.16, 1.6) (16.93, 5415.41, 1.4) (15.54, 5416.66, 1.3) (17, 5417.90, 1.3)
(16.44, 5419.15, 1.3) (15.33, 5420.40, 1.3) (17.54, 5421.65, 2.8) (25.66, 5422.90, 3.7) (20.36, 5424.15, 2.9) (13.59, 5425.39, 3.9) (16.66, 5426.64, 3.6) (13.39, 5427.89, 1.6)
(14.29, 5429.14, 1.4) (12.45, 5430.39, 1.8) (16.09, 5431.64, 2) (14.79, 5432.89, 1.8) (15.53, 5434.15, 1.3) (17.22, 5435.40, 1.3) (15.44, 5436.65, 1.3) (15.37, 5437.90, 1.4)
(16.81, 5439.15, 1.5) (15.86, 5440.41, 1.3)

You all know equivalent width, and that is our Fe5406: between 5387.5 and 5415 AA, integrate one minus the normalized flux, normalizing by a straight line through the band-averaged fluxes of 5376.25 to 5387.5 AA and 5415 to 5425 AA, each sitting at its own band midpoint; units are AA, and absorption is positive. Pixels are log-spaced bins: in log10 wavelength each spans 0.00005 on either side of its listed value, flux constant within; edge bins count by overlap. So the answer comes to 3.5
